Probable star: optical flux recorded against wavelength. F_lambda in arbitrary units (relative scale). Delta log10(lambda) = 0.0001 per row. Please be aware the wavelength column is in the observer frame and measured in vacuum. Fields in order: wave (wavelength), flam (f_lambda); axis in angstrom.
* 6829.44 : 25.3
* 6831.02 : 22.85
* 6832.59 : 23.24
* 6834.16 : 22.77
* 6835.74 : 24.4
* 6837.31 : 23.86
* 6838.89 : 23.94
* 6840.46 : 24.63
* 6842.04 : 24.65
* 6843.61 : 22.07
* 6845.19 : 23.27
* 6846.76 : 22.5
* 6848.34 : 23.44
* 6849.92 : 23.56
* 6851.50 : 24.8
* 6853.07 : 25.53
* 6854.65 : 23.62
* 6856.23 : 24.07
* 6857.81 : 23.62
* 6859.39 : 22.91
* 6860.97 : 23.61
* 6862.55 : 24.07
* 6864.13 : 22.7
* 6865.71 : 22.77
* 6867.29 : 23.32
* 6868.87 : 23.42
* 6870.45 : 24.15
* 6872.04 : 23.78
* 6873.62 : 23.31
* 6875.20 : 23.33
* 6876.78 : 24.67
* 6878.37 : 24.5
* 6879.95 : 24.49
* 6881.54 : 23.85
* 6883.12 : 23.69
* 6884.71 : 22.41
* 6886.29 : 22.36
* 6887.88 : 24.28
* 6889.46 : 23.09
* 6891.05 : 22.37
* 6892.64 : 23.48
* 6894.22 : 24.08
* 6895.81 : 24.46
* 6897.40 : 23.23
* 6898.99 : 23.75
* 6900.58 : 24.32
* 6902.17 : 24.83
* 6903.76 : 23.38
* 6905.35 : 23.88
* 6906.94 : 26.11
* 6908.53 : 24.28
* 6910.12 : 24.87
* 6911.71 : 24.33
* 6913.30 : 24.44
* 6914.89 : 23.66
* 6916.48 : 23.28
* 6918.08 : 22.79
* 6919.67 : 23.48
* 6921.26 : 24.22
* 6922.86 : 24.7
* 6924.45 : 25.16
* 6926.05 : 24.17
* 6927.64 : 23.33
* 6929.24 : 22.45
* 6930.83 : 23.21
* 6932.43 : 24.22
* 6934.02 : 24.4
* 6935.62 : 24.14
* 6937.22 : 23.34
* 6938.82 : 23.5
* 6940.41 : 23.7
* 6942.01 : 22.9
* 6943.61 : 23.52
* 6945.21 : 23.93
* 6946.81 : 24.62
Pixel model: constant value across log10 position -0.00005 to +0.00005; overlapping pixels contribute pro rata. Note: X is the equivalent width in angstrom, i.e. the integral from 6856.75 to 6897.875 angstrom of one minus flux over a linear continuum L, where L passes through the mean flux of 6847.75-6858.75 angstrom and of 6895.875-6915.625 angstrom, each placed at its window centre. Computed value 1.1 angstrom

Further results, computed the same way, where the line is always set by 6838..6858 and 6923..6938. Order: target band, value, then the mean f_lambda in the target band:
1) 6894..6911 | -0.3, 24.3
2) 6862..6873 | 0.2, 23.4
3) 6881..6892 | 0.3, 23.1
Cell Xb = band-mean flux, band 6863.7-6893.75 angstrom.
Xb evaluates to 23.5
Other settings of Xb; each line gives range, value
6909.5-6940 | 23.9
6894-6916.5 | 24.2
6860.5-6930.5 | 23.8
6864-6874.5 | 23.4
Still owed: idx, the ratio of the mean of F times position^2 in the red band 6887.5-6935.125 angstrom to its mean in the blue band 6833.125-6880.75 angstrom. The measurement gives 1.0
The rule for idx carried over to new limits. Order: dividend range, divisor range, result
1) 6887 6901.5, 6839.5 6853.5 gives 1.01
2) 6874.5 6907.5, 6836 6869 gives 1.02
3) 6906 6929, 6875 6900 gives 1.03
